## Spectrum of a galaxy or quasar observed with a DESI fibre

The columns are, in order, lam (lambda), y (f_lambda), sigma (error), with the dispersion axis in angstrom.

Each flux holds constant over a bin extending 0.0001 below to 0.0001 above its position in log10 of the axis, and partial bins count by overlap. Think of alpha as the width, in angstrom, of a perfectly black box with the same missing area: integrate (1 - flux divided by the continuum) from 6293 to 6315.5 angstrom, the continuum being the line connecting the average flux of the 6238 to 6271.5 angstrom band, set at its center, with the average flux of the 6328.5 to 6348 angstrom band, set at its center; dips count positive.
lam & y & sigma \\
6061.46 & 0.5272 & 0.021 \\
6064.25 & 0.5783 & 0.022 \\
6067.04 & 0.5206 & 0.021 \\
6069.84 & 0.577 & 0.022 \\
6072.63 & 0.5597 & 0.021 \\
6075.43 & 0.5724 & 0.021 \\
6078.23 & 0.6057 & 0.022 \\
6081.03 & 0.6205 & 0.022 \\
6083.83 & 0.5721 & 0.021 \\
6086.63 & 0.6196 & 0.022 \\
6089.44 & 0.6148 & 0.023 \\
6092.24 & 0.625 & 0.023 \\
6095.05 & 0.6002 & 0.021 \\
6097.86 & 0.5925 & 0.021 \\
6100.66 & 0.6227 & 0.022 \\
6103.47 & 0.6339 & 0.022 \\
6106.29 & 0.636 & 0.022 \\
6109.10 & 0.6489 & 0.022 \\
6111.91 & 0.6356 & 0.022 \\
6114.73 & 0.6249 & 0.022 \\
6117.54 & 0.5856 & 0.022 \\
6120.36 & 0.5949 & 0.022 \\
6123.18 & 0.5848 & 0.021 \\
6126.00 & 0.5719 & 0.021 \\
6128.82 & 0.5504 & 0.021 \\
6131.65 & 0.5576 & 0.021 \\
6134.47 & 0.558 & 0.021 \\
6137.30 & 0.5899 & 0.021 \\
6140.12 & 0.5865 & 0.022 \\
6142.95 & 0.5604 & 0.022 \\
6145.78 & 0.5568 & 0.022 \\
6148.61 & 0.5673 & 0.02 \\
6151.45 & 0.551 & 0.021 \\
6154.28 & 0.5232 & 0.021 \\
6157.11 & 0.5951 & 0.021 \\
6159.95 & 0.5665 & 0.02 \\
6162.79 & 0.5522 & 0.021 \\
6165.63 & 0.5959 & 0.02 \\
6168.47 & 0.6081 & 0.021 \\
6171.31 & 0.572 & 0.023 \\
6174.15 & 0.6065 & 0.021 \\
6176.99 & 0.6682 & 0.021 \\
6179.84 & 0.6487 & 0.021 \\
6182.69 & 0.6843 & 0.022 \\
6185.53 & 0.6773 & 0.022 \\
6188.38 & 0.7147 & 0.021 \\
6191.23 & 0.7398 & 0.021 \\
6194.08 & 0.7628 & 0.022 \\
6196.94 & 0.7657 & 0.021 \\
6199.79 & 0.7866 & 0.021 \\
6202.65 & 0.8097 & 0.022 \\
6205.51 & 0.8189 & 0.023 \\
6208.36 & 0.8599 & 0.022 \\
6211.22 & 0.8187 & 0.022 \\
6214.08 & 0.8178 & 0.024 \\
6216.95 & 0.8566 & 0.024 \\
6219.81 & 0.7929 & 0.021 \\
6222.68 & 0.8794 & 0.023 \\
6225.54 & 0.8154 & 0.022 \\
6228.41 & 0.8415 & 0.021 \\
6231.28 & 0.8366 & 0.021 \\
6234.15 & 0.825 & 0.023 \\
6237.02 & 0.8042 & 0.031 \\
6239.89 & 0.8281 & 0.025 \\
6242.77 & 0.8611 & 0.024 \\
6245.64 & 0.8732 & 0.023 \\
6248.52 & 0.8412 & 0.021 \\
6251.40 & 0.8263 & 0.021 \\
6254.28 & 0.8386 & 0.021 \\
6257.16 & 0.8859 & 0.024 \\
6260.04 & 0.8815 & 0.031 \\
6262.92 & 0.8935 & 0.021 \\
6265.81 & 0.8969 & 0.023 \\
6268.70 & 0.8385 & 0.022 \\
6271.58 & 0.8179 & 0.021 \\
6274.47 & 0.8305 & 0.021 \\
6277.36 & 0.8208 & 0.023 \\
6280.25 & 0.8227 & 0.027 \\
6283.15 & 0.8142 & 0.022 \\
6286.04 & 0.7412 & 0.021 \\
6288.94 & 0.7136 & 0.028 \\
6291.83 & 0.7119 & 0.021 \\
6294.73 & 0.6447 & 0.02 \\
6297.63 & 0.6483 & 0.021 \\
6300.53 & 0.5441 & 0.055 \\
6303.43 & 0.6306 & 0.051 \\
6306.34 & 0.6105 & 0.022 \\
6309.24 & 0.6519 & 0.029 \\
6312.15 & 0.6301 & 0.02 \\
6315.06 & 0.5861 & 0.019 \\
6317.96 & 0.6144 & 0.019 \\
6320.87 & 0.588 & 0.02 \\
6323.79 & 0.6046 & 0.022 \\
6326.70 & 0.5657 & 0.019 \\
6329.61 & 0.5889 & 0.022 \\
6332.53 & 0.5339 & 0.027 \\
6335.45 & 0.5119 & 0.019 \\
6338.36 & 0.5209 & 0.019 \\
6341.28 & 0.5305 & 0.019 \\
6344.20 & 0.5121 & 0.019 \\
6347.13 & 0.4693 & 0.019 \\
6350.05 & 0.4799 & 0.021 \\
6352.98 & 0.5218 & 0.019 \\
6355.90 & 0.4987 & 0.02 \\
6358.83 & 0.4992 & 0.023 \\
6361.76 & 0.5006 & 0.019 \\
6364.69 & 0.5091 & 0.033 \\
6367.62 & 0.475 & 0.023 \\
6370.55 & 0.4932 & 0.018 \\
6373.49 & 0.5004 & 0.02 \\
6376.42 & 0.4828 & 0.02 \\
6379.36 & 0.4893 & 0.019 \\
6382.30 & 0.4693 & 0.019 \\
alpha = 1.3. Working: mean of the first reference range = 0.858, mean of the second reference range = 0.524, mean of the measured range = 0.621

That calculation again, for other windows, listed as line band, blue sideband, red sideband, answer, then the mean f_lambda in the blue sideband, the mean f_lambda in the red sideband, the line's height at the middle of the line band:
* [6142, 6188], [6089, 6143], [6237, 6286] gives 5.6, 0.599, 0.844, 0.682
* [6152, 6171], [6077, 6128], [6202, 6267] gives 3.8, 0.61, 0.844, 0.714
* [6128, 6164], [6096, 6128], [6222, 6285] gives 5.6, 0.611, 0.843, 0.667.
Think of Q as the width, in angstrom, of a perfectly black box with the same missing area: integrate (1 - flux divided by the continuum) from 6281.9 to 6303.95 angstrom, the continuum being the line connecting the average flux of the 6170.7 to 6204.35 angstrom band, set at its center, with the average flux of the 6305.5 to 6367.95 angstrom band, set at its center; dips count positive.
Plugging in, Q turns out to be -3.3 angstrom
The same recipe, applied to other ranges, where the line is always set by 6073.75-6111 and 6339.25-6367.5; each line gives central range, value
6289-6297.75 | -2.5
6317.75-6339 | -2.2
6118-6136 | 0.8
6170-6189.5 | -2.6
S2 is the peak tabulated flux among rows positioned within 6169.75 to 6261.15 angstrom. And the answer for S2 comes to 0.8859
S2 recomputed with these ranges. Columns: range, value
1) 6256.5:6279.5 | 0.8969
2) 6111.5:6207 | 0.8189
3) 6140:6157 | 0.5865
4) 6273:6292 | 0.8305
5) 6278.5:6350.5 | 0.8227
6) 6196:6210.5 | 0.8599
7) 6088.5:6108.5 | 0.636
